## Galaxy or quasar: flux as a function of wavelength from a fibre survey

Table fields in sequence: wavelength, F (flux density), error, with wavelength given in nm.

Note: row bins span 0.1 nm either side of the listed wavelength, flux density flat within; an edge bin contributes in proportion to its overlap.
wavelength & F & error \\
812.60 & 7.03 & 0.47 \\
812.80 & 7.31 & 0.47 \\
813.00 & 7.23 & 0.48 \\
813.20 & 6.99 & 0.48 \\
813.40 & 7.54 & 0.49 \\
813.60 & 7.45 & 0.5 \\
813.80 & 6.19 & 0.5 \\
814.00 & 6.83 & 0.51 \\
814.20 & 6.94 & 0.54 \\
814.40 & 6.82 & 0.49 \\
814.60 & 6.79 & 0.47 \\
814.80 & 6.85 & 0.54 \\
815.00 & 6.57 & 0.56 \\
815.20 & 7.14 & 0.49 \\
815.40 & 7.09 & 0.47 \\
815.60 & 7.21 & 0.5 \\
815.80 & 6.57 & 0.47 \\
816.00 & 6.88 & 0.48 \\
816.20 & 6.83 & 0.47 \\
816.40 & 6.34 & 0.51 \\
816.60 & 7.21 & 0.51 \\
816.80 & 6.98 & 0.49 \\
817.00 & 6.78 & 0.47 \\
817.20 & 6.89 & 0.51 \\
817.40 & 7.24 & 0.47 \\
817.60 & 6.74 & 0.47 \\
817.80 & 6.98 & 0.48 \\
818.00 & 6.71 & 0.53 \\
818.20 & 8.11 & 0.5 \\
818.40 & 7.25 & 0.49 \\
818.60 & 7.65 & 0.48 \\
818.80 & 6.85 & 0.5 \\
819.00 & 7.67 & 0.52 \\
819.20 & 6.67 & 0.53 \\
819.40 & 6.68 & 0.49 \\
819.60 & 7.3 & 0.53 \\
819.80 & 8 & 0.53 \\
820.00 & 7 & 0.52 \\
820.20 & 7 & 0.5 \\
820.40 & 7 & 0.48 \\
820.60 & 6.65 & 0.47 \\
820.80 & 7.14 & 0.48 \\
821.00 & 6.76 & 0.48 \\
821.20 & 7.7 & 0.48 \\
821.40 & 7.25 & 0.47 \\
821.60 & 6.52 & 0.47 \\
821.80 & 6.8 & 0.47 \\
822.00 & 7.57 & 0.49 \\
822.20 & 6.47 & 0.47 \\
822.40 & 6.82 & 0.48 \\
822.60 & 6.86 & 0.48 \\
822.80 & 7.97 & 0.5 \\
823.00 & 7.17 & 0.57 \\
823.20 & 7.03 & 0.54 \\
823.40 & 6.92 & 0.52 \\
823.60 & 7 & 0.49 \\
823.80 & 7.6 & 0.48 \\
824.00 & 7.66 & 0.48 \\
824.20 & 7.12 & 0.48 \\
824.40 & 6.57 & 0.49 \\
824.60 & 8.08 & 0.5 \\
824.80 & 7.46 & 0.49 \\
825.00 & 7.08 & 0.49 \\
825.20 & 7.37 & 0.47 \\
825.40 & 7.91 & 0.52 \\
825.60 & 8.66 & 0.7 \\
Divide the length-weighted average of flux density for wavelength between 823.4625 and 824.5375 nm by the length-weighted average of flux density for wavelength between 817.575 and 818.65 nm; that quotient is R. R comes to 1.0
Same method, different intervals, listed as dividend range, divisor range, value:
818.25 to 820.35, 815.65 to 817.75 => 1.05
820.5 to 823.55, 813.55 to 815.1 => 1.04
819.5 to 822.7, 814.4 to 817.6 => 1.02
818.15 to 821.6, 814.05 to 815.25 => 1.05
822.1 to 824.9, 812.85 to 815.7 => 1.03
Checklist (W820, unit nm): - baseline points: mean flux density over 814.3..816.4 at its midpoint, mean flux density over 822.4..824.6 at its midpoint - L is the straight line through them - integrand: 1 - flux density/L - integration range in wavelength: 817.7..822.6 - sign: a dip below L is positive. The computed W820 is -0.027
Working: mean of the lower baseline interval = 6.85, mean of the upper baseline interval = 7.21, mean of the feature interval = 7.1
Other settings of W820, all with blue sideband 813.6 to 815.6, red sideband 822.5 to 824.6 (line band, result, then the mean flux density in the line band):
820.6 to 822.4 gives 0.04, 6.99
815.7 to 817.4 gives 0.03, 6.84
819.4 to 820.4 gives -0.02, 7.23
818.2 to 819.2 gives -0.05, 7.36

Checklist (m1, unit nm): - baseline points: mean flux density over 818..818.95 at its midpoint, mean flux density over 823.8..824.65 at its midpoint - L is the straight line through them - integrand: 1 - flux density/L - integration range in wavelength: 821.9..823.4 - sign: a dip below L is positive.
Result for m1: 0.05 nm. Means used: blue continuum 7.4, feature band 7.11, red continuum 7.34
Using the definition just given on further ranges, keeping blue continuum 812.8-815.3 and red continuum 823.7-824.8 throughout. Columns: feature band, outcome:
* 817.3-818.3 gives -0.004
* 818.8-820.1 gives 0.001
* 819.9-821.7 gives 0.063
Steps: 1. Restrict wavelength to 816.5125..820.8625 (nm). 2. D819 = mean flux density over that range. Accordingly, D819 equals 7.11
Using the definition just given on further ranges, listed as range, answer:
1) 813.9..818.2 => 6.9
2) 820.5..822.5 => 6.97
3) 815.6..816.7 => 6.81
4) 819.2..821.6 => 7.09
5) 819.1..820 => 7.14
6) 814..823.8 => 7.03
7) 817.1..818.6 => 7.17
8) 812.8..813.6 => 7.28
